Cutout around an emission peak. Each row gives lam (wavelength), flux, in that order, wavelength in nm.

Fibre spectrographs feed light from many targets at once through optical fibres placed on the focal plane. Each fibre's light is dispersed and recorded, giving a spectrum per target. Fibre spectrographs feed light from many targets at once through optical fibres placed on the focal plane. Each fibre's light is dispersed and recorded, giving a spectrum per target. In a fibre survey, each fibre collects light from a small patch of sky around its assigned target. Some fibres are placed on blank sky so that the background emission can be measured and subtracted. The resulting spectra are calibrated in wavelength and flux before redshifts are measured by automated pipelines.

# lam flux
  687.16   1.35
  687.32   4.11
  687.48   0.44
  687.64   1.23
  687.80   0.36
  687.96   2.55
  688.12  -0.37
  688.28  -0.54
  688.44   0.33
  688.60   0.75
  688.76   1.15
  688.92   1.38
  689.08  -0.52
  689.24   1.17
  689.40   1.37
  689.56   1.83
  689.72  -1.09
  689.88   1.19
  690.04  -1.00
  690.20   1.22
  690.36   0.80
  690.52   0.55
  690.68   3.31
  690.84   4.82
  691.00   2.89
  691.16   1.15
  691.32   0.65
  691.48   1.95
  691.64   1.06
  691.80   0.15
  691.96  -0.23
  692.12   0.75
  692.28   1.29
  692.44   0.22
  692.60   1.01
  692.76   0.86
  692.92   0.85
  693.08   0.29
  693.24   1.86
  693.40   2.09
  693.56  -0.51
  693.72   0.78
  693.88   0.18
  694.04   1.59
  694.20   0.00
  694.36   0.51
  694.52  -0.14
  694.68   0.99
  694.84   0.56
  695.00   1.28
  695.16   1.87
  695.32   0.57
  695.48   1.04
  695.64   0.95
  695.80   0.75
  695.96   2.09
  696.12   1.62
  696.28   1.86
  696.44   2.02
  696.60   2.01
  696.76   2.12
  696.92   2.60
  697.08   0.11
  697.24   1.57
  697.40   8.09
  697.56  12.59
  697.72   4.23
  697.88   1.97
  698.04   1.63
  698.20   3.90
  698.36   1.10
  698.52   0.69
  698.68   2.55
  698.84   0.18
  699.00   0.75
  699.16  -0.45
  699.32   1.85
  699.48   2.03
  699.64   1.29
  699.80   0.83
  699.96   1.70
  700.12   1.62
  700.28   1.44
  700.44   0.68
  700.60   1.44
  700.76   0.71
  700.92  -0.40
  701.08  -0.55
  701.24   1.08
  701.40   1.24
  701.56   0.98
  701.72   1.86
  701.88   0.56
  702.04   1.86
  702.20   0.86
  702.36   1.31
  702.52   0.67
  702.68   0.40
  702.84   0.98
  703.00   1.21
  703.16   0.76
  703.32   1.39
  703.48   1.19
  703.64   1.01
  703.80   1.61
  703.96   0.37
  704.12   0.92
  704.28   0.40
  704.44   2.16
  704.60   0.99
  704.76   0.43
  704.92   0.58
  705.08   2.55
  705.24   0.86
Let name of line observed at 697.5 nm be [O III]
